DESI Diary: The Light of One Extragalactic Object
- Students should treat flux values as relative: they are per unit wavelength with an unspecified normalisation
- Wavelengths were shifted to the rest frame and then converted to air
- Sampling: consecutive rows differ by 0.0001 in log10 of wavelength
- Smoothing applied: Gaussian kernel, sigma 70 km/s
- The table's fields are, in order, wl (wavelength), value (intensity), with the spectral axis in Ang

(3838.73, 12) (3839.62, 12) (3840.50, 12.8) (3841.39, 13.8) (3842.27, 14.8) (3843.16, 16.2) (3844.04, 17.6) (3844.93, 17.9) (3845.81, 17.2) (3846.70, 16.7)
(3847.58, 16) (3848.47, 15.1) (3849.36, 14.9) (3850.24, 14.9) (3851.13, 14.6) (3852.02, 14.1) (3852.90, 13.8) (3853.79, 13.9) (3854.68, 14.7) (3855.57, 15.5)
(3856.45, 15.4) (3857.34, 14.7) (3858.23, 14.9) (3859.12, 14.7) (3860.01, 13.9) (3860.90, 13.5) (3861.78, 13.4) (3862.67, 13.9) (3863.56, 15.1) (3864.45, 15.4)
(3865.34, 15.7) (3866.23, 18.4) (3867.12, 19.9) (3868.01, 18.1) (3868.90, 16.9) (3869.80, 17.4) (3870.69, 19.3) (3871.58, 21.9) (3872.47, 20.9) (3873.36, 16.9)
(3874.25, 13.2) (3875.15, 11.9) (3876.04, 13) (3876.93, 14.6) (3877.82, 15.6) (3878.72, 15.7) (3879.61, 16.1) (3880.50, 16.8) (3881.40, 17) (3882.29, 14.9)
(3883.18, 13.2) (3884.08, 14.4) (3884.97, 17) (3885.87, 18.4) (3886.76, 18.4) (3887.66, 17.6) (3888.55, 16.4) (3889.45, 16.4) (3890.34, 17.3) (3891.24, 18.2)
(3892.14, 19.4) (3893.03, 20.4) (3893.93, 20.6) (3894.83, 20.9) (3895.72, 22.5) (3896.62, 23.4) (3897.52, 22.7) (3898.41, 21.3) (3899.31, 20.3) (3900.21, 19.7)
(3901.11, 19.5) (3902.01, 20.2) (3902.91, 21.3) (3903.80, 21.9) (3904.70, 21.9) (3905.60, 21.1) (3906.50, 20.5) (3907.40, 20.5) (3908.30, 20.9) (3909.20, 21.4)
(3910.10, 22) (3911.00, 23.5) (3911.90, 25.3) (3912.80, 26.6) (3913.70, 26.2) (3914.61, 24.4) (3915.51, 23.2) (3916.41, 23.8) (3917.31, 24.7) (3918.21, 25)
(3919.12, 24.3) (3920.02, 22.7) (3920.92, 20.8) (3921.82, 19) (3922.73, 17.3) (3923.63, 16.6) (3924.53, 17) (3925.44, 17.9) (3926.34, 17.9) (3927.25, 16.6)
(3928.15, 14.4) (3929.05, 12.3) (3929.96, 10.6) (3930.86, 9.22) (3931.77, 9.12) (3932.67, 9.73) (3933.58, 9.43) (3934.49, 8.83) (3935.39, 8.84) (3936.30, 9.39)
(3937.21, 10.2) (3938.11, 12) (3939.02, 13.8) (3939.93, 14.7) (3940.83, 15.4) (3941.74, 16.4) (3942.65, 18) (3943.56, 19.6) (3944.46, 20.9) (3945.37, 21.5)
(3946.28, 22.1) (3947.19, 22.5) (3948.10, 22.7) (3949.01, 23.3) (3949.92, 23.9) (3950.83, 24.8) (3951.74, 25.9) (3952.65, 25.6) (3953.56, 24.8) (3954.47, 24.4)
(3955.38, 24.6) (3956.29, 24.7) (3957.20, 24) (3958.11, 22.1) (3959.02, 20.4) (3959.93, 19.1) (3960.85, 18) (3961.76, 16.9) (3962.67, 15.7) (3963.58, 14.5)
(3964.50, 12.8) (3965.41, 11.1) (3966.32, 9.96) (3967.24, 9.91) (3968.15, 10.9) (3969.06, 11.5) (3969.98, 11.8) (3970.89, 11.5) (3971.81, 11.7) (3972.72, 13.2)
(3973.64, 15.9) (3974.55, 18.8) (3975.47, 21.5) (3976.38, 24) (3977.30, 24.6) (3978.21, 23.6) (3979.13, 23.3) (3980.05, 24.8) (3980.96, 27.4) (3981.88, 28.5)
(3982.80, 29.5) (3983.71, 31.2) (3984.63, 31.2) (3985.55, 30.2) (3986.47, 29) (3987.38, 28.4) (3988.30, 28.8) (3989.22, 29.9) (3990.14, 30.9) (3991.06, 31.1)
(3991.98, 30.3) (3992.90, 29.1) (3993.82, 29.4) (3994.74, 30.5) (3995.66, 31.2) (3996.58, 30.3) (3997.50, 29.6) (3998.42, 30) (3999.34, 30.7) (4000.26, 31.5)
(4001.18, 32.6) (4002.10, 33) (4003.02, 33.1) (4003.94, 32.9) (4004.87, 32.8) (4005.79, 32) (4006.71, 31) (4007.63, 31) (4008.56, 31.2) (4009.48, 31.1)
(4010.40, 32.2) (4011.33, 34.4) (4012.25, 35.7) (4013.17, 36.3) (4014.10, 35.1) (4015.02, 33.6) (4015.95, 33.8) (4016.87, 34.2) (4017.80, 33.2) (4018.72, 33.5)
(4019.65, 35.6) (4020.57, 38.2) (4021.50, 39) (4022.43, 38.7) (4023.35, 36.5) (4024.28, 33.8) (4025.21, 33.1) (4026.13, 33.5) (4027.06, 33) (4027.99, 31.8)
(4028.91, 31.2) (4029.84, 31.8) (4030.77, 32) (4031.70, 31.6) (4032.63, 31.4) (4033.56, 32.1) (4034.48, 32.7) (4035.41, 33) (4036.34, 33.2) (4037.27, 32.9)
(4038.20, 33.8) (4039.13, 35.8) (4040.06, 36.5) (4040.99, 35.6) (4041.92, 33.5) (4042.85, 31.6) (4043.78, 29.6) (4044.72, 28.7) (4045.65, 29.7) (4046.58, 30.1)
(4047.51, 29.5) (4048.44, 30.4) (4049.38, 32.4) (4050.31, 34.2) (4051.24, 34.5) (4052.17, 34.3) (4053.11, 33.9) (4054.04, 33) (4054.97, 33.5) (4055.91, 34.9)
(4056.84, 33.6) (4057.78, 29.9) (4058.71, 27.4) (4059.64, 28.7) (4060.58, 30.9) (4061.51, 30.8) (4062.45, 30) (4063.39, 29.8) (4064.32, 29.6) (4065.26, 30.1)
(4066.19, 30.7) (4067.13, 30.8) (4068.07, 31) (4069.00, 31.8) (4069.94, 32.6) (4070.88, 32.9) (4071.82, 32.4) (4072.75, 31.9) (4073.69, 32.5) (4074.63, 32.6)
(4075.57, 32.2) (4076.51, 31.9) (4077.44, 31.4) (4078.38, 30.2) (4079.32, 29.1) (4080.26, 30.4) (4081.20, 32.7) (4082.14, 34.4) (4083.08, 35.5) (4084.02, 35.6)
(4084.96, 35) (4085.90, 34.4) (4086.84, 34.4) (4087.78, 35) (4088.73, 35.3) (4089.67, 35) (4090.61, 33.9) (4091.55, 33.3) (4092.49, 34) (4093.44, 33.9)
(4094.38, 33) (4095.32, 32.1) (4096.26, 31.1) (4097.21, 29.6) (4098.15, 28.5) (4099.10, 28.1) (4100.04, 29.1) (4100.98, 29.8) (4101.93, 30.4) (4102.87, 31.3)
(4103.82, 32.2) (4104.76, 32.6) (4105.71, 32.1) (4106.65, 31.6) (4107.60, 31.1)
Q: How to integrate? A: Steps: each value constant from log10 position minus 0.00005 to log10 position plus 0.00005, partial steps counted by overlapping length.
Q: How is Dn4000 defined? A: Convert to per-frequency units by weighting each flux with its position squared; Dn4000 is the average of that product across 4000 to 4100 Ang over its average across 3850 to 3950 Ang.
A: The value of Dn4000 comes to 2.0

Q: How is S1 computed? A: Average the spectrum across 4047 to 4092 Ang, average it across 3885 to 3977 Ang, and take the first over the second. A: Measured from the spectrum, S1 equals 1.74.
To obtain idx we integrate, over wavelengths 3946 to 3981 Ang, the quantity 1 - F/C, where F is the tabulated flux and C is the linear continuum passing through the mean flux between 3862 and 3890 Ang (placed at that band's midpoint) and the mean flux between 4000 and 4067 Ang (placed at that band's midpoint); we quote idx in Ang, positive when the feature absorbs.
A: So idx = 8.3 Ang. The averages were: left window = 16.4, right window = 32.7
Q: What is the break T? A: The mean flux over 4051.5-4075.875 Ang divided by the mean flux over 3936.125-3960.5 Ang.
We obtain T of 1.55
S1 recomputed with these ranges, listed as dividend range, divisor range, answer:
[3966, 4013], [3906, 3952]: 1.43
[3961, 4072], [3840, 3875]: 1.85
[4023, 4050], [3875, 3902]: 1.81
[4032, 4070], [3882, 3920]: 1.53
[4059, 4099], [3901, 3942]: 1.78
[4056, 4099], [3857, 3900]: 1.87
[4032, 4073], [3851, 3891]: 2.01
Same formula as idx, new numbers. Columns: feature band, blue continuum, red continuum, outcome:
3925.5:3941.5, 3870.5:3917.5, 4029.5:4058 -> 7.5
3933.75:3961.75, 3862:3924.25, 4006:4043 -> 6.8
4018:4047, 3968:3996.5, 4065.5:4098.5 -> -4.9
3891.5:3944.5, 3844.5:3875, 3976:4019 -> 7.8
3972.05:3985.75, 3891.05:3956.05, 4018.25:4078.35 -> 0.6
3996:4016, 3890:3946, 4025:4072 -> -3.5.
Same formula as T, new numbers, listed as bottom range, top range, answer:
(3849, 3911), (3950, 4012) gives 1.42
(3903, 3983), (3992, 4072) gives 1.72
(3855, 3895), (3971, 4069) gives 1.87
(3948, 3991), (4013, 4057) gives 1.55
